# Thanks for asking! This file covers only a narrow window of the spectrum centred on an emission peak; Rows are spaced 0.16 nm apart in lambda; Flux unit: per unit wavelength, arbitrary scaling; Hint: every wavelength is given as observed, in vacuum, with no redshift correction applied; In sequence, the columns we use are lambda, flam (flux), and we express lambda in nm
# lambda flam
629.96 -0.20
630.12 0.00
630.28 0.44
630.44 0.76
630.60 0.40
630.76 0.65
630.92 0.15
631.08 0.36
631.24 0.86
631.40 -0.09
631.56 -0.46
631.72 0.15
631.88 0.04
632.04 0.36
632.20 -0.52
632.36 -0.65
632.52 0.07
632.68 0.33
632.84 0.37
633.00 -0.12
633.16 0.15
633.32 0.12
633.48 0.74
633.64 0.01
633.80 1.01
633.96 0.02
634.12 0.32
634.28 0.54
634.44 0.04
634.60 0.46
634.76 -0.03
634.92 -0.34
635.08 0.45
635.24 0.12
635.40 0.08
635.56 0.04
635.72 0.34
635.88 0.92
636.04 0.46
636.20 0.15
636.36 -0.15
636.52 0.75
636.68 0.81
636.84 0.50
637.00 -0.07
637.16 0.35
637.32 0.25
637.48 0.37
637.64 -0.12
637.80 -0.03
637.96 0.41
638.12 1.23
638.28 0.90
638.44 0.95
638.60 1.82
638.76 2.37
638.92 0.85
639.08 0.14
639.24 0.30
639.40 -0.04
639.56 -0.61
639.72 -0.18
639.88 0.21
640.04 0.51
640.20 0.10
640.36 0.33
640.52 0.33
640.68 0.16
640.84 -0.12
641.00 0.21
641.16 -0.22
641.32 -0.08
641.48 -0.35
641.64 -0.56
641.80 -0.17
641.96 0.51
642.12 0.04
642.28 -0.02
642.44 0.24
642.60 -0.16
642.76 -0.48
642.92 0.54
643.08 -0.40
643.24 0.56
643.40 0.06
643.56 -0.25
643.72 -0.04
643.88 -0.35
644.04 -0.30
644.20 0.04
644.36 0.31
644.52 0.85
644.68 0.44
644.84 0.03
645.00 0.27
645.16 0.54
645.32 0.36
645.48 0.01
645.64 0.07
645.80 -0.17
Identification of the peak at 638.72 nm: [O II] 3727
